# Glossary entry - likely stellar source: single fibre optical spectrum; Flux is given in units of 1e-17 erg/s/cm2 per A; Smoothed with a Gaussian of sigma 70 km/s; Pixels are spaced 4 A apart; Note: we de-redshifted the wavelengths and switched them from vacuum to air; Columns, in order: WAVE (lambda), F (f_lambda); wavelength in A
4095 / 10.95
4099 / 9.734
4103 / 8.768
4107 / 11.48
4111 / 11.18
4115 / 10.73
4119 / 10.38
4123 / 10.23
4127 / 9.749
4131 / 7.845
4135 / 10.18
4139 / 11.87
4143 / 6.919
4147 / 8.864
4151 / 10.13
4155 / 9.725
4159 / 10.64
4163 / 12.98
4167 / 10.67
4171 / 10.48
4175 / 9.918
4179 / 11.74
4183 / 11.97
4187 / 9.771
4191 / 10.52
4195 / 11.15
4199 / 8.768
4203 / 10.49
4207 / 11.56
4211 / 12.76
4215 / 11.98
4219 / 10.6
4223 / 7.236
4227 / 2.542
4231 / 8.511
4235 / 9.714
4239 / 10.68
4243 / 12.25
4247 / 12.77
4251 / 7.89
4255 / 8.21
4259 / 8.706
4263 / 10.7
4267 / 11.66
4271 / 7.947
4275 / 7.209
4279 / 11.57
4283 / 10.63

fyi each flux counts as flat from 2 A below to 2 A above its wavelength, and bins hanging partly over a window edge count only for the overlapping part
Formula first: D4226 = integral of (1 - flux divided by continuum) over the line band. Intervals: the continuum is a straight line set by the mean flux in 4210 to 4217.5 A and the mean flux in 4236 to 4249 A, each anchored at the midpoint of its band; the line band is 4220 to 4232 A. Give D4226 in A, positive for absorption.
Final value 5.7 A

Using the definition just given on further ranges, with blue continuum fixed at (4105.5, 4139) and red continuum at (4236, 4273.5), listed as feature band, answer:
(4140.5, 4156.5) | 2.0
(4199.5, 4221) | -2.5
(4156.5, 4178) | -1.5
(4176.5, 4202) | -1.2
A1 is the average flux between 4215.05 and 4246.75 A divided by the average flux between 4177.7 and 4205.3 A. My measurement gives 0.9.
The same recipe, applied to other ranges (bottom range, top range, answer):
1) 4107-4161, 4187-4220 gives 1.10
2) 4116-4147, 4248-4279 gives 0.96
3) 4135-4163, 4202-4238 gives 0.95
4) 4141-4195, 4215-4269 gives 0.91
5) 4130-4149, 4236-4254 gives 1.16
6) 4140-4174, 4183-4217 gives 1.08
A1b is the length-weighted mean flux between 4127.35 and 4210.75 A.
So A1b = 10.3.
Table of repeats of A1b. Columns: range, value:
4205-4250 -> 10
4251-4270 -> 9.52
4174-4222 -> 10.9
